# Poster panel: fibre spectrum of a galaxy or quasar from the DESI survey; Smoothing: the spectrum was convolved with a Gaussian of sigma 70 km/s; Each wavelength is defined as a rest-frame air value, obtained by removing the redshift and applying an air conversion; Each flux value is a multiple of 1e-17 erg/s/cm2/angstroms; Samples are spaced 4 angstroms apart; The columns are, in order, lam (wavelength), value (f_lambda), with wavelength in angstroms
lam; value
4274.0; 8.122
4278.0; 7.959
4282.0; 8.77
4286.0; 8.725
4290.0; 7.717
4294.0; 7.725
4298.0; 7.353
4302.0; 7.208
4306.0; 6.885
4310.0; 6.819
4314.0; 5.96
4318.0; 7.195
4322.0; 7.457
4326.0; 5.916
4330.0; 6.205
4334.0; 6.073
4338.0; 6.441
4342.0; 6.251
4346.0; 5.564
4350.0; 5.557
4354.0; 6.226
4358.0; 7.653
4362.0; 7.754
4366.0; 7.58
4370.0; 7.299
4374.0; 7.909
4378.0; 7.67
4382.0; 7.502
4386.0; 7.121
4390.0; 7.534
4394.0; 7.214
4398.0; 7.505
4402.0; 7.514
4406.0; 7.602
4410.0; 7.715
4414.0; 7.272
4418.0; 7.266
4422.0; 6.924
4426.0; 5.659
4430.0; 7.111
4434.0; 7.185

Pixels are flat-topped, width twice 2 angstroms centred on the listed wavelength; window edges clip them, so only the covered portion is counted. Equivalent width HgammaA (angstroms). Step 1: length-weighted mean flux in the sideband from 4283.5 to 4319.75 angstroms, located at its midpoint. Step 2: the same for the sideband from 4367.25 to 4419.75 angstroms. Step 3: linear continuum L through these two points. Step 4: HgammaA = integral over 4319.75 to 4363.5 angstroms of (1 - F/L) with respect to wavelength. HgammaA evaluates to 5.5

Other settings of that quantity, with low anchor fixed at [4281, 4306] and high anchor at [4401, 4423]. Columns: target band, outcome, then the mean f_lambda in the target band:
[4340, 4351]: 2.6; 5.81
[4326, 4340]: 2.7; 6.19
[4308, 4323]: 1.8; 6.82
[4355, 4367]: 0.0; 7.55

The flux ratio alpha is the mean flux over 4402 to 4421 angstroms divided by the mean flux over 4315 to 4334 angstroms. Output 1.13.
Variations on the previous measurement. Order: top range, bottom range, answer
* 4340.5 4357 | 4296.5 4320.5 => 0.87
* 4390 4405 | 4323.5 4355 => 1.23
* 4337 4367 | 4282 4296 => 0.81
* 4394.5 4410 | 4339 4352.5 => 1.29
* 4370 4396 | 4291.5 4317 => 1.07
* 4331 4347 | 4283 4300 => 0.77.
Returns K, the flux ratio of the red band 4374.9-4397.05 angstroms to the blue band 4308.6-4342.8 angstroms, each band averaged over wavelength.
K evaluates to 1.1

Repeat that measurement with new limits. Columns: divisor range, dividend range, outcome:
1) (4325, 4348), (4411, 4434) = 1.14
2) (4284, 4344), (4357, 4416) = 1.09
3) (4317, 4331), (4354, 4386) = 1.12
